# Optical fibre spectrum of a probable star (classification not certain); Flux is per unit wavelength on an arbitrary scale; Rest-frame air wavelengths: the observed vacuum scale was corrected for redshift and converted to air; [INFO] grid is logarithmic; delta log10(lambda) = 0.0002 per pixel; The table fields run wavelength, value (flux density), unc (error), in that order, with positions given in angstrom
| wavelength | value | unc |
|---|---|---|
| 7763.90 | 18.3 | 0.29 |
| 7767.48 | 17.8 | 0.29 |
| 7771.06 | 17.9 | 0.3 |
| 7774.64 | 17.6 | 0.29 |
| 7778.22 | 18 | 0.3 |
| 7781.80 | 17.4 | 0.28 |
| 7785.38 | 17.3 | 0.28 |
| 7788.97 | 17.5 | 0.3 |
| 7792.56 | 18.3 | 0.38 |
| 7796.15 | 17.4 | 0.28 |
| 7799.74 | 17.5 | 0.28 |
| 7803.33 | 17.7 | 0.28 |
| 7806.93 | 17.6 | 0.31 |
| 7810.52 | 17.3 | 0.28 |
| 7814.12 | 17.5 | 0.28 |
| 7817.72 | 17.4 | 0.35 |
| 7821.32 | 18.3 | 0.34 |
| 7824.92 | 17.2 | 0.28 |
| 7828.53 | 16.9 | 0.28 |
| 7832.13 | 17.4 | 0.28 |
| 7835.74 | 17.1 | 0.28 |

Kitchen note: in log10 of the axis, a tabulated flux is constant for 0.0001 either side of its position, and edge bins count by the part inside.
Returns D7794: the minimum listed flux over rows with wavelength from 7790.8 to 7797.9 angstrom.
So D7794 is 17.4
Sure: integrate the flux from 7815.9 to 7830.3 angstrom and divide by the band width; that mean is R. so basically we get 17.4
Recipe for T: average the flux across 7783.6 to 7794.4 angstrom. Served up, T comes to 17.7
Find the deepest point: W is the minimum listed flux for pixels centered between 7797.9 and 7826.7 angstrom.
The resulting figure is 17.2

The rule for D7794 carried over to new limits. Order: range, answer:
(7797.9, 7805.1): 17.5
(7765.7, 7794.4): 17.3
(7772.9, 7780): 17.6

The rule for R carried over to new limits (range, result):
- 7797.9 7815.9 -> 17.5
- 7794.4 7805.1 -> 17.5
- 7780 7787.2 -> 17.4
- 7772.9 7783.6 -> 17.7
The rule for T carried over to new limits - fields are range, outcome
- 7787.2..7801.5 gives 17.7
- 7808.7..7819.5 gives 17.4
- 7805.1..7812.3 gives 17.5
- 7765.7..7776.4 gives 17.8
